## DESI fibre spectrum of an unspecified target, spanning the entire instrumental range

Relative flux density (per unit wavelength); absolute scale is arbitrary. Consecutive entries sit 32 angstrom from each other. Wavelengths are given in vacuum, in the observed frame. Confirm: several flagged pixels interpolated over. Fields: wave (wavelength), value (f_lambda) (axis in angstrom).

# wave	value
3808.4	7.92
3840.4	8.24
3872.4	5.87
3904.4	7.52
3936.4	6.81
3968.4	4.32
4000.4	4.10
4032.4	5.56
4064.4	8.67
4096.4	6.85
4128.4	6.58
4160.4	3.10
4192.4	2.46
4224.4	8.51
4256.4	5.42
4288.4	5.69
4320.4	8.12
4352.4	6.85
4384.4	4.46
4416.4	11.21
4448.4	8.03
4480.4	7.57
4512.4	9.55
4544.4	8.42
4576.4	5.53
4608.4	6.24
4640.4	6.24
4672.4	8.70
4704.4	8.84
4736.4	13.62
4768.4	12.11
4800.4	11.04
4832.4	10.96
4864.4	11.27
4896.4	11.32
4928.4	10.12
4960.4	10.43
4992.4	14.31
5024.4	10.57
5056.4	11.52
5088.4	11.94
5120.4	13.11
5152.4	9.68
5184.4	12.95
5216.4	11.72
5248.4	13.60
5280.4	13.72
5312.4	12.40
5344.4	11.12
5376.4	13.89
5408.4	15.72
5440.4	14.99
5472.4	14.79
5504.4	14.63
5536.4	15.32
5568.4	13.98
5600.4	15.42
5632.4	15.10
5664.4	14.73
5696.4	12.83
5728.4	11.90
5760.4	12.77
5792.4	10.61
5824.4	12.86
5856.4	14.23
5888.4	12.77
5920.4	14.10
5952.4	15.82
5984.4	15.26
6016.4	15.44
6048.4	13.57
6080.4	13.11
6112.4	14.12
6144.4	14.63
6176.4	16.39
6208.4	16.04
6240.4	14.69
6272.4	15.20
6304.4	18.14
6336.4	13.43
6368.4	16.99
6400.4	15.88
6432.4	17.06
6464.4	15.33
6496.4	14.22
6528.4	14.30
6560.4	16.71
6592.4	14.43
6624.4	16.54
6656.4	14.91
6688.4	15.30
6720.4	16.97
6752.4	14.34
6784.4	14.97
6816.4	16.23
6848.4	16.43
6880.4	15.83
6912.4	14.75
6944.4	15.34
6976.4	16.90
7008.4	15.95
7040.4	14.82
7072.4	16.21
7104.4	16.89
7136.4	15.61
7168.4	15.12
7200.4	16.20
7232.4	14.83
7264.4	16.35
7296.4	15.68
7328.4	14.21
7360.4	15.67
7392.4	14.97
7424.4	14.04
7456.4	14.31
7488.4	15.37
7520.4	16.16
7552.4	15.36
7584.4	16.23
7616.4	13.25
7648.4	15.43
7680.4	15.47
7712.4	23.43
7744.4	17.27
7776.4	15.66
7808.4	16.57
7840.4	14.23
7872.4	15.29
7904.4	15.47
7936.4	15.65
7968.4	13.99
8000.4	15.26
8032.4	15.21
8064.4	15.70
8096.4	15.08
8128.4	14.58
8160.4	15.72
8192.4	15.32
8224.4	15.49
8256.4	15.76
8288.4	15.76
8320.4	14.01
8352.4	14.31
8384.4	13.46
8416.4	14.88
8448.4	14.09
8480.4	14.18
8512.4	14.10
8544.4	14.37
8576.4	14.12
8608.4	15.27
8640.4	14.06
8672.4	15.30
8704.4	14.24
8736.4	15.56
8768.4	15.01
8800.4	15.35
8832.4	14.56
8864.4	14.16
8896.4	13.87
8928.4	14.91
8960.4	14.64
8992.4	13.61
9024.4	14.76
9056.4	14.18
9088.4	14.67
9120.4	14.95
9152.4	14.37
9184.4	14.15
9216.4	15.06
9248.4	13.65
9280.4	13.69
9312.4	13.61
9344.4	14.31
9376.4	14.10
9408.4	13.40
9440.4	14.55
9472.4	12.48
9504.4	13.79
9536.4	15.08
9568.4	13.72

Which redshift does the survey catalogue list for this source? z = 0.174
